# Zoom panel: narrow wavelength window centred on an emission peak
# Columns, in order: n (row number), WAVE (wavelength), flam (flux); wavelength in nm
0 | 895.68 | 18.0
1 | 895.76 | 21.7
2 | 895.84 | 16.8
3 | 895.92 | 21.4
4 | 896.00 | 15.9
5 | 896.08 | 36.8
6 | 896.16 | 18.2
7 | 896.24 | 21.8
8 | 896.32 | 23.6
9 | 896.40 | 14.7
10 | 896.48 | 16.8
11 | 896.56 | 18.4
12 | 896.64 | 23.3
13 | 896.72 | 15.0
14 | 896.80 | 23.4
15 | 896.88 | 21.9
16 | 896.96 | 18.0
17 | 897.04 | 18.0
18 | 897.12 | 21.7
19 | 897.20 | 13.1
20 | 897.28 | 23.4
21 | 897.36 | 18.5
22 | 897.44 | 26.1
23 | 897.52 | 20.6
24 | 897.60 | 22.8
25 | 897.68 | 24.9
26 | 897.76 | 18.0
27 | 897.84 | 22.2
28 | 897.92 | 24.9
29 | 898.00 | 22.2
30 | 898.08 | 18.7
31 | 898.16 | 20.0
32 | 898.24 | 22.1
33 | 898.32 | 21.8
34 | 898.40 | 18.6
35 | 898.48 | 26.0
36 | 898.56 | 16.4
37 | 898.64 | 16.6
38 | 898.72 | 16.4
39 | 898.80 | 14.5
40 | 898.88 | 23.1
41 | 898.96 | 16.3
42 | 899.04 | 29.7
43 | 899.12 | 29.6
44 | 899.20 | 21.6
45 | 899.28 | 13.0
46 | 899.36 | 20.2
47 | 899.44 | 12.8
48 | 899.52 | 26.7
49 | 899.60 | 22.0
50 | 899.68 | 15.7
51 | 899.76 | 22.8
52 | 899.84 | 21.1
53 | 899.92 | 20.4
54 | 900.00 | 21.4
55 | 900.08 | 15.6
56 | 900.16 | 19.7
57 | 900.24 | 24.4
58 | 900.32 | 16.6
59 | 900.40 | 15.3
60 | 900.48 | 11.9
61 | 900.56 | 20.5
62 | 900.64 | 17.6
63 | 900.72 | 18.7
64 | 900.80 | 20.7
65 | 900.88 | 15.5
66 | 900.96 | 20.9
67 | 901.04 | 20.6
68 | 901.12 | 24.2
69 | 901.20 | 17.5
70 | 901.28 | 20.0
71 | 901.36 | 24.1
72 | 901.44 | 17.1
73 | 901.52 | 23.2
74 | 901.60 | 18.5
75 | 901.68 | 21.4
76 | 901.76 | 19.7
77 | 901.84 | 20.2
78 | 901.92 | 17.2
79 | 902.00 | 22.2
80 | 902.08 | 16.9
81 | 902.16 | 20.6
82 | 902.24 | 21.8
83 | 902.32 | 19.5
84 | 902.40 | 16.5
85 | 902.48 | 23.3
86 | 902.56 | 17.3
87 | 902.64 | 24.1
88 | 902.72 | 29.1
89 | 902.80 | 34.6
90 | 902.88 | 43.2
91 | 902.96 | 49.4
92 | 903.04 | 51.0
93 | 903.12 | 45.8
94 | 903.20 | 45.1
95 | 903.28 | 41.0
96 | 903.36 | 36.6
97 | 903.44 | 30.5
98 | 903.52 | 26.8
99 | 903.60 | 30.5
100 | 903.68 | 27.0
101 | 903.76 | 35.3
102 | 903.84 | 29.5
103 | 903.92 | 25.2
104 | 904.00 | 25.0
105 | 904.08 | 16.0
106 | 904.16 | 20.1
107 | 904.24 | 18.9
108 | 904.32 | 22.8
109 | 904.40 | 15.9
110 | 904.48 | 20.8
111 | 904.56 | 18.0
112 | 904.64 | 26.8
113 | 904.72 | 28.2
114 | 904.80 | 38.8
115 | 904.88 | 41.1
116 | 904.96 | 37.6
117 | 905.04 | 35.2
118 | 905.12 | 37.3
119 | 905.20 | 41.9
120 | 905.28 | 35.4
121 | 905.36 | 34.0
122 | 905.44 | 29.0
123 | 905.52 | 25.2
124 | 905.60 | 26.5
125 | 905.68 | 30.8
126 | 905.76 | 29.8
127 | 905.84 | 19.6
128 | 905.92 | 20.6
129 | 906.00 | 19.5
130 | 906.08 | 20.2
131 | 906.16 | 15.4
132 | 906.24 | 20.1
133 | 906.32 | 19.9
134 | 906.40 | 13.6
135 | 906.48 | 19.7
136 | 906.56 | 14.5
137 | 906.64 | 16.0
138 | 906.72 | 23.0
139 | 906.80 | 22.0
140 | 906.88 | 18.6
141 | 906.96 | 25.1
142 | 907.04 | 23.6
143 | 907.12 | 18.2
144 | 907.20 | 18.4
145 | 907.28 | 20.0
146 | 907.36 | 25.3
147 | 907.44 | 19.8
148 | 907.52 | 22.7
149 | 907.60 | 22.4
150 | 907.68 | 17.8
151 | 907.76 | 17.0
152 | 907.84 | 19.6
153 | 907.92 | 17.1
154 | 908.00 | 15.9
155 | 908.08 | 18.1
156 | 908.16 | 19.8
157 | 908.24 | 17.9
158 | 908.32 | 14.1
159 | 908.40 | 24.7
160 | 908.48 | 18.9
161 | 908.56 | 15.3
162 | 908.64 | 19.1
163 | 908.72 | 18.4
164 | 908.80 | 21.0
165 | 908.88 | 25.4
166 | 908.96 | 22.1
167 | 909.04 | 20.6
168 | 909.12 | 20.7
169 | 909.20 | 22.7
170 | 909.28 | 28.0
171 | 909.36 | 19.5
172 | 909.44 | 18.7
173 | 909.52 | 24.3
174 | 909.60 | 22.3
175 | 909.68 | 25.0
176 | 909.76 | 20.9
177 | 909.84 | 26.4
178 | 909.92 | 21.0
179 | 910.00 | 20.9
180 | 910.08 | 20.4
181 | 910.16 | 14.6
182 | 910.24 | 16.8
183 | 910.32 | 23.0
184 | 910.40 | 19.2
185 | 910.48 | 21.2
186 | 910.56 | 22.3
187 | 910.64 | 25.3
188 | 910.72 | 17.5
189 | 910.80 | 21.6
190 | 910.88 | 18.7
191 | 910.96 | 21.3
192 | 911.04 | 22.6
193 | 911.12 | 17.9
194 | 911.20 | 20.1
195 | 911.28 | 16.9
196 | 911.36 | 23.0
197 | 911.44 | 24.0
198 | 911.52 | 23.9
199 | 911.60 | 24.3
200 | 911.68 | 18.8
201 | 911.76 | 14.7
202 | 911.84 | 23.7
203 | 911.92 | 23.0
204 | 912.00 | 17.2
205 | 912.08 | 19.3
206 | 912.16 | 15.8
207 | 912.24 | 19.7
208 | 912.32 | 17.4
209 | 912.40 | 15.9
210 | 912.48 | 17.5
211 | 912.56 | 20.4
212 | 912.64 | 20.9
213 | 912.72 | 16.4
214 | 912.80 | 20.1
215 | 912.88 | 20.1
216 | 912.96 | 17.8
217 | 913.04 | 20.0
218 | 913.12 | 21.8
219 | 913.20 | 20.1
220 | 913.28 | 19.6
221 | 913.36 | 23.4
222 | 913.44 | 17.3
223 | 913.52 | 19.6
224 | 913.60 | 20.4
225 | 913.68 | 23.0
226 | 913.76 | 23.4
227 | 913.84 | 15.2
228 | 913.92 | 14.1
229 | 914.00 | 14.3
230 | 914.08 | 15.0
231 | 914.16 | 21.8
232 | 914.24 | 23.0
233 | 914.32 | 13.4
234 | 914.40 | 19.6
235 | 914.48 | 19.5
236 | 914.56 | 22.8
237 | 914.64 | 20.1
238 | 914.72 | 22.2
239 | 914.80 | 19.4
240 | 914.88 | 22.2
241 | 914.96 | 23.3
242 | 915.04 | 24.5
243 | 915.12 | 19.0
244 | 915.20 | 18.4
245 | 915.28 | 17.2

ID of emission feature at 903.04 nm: [S II] 6716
